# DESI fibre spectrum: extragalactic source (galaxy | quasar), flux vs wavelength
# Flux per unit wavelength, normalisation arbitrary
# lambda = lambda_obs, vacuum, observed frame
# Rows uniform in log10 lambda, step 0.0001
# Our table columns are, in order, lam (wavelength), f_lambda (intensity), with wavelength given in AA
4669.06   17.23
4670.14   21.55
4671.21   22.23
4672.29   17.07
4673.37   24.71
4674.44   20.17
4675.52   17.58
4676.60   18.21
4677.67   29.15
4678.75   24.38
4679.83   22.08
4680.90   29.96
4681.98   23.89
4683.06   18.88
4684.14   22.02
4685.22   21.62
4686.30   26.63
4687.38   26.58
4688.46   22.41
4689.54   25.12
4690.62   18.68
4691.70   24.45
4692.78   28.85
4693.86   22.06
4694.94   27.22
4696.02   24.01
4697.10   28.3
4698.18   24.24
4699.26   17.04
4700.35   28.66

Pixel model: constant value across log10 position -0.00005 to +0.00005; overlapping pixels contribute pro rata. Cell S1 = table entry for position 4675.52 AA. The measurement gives 17.58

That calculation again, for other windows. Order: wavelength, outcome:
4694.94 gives 27.22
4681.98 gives 23.89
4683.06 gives 18.88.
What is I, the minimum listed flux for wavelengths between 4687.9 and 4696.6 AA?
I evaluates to 18.68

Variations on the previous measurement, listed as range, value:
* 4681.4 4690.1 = 18.88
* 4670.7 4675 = 17.07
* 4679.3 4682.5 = 22.08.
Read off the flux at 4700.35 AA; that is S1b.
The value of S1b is 28.66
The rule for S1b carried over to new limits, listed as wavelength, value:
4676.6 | 18.21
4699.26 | 17.04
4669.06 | 17.23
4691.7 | 24.45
